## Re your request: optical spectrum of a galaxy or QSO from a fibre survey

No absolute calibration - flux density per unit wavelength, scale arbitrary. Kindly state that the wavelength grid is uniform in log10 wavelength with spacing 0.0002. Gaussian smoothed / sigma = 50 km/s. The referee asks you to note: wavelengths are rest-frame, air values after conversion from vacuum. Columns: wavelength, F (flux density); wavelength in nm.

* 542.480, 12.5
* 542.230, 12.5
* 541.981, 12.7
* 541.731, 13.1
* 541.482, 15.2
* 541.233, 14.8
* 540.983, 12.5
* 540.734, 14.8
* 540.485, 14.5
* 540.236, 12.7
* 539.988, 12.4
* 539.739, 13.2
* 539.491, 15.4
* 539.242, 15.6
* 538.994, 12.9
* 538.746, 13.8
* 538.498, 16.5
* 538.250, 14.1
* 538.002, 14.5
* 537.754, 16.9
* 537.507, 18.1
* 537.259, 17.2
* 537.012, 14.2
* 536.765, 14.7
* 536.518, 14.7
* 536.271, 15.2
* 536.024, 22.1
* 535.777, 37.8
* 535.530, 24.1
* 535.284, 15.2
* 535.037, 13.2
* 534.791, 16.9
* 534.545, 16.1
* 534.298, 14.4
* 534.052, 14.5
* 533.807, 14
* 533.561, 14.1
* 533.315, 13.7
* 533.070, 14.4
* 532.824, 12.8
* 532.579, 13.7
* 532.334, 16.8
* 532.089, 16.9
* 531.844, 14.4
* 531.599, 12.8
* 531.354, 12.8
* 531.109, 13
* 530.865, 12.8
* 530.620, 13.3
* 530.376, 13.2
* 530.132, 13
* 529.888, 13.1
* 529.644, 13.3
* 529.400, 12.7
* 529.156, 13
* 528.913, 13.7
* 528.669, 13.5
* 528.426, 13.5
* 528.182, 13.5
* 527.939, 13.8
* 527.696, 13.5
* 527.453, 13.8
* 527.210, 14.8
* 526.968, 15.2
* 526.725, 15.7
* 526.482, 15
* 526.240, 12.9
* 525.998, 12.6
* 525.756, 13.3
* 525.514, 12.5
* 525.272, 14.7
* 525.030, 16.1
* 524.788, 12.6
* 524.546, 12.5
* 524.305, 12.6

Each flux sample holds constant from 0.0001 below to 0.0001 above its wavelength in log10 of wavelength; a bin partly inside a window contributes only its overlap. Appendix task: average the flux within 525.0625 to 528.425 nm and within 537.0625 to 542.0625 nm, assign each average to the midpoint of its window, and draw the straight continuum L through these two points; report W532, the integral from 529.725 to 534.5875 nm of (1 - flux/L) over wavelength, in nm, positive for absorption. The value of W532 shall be 0.09 nm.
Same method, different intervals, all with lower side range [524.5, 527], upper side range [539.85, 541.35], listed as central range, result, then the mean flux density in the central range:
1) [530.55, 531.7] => 0.07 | 12.9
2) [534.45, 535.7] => -0.38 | 17.9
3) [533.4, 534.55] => -0.06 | 14.4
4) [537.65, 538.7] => -0.13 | 15.3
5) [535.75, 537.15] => -0.49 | 18.5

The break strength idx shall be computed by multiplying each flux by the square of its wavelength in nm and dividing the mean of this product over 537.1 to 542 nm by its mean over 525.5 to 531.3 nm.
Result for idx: 1.12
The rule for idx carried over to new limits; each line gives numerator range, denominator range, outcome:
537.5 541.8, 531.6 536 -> 0.88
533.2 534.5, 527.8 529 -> 1.07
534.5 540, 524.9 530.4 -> 1.27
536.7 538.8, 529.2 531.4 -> 1.23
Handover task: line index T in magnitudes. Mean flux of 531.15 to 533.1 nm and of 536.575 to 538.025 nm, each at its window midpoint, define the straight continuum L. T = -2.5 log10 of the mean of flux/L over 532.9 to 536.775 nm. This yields -0.135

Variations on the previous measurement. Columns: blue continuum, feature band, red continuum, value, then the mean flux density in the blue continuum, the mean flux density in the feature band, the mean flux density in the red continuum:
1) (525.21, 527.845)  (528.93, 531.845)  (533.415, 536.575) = 0.202 mag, 14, 13.1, 17.9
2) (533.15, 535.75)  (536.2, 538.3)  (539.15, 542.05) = -0.021 mag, 16.4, 15.6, 13.9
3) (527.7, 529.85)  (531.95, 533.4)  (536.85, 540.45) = -0.061 mag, 13.4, 14.7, 14.8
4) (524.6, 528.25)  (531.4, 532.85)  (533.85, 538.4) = 0.098 mag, 14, 14.6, 17.4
